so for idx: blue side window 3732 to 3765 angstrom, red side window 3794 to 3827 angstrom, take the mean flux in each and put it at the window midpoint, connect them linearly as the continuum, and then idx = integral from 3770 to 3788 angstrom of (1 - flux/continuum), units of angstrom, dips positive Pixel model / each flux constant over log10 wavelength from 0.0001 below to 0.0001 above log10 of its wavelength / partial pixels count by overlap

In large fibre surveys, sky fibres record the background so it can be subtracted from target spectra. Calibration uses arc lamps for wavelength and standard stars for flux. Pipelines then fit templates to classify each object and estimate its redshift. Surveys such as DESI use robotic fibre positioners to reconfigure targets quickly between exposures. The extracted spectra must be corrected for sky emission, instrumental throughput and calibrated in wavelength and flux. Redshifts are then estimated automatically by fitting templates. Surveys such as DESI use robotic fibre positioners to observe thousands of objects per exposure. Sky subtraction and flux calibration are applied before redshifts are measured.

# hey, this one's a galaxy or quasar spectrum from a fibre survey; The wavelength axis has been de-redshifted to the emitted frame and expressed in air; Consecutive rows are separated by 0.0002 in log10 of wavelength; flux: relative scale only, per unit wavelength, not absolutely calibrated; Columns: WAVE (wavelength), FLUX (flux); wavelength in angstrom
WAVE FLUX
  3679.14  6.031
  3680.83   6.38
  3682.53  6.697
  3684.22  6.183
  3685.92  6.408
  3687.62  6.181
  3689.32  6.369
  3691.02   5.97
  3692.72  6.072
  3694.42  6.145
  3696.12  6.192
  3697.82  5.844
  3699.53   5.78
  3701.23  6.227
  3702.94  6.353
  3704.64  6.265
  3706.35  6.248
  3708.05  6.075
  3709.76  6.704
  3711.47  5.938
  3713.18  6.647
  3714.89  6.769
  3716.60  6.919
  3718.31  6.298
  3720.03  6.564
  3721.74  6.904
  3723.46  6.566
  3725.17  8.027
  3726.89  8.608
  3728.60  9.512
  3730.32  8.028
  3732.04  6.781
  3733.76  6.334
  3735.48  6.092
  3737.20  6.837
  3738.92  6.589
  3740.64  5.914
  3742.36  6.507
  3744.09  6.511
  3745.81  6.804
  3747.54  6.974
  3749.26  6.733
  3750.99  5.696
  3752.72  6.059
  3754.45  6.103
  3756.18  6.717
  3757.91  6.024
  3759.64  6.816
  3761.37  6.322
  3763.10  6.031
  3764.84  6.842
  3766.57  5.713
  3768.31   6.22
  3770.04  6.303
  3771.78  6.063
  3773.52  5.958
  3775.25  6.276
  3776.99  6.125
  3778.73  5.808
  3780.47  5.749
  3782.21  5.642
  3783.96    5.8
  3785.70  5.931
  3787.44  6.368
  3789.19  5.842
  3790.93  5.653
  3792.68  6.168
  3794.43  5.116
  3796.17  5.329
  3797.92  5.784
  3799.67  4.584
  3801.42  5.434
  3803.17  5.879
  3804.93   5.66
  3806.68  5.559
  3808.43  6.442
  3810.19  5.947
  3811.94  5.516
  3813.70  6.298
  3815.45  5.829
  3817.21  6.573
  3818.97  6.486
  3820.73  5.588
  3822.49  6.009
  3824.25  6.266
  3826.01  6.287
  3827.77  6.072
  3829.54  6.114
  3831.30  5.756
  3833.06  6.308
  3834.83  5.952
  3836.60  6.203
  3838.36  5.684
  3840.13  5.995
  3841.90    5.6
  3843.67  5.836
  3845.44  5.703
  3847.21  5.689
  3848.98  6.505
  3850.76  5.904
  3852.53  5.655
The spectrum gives 0.4 angstrom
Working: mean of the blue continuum 6.42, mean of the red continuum 5.83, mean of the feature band 5.98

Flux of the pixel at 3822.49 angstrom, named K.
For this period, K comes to 6.009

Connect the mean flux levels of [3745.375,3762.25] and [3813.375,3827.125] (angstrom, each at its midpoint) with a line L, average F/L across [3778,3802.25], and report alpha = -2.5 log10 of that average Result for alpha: 0.11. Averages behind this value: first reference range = 6.41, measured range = 5.66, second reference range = 6.16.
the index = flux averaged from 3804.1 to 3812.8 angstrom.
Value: 5.83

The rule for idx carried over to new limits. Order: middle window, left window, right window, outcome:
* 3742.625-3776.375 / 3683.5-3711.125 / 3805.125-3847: -1.3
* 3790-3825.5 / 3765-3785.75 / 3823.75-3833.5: 1.5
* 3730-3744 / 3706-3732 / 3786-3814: 0.4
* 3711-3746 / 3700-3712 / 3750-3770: -3.8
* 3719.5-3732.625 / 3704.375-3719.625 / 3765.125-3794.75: -2.8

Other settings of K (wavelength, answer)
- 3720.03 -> 6.564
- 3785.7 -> 5.931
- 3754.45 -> 6.103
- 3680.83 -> 6.38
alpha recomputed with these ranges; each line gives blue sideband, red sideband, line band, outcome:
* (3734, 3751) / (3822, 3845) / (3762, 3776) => 0.031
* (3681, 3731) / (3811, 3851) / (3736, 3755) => 0.001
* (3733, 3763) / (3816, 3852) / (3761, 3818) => 0.058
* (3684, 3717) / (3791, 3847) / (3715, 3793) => -0.069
